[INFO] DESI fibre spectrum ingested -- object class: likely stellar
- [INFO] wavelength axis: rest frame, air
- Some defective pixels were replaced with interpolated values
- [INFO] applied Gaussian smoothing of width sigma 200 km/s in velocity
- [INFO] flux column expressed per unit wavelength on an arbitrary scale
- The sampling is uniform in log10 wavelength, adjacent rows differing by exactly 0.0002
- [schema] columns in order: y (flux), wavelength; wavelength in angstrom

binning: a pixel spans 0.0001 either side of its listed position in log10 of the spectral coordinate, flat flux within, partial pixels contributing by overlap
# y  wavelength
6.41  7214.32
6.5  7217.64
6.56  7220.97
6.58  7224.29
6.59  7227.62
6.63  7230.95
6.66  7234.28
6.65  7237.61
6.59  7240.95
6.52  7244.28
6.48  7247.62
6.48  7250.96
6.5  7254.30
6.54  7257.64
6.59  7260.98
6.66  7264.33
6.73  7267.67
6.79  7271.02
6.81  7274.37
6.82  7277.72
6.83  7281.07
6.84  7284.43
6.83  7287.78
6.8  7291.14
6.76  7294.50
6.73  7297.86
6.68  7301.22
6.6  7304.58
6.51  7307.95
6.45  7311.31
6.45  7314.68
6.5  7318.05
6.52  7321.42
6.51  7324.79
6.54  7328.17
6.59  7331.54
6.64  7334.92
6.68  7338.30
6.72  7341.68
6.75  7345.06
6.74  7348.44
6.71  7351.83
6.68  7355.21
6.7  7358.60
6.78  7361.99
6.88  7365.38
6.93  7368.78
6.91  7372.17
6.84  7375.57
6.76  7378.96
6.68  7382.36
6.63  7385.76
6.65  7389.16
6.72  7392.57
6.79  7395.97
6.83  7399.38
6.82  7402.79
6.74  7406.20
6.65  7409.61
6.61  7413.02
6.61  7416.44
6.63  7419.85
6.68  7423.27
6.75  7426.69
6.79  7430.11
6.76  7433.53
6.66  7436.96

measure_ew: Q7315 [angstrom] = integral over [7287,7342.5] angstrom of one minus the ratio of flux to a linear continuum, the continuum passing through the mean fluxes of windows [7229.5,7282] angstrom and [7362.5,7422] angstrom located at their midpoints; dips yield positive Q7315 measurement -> 0.6 angstrom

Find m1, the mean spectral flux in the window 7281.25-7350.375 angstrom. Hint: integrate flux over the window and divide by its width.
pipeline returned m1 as 6.65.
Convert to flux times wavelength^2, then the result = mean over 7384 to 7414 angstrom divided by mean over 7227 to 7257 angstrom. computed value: 1.07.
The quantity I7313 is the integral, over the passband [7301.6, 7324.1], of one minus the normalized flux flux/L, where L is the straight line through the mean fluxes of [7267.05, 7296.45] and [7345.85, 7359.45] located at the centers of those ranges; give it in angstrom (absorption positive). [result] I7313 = 0.8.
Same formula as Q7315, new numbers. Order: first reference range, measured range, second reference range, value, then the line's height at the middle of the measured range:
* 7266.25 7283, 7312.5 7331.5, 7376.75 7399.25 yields 0.7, 6.76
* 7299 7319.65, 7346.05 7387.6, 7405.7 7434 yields -1.0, 6.62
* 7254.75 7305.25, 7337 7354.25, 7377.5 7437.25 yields 0.0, 6.72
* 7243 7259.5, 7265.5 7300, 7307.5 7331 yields -1.5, 6.5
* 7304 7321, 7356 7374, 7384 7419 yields -0.6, 6.62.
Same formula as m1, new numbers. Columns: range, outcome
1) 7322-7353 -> 6.65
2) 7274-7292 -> 6.82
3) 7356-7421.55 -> 6.74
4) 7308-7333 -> 6.51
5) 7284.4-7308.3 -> 6.72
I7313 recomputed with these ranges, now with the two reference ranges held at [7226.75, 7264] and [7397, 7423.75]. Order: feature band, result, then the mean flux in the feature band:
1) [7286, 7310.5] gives -0.3 angstrom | 6.69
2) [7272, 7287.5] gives -0.5 angstrom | 6.82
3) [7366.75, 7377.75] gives -0.4 angstrom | 6.89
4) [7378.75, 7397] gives 0.0 angstrom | 6.7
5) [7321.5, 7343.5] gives 0.1 angstrom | 6.61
